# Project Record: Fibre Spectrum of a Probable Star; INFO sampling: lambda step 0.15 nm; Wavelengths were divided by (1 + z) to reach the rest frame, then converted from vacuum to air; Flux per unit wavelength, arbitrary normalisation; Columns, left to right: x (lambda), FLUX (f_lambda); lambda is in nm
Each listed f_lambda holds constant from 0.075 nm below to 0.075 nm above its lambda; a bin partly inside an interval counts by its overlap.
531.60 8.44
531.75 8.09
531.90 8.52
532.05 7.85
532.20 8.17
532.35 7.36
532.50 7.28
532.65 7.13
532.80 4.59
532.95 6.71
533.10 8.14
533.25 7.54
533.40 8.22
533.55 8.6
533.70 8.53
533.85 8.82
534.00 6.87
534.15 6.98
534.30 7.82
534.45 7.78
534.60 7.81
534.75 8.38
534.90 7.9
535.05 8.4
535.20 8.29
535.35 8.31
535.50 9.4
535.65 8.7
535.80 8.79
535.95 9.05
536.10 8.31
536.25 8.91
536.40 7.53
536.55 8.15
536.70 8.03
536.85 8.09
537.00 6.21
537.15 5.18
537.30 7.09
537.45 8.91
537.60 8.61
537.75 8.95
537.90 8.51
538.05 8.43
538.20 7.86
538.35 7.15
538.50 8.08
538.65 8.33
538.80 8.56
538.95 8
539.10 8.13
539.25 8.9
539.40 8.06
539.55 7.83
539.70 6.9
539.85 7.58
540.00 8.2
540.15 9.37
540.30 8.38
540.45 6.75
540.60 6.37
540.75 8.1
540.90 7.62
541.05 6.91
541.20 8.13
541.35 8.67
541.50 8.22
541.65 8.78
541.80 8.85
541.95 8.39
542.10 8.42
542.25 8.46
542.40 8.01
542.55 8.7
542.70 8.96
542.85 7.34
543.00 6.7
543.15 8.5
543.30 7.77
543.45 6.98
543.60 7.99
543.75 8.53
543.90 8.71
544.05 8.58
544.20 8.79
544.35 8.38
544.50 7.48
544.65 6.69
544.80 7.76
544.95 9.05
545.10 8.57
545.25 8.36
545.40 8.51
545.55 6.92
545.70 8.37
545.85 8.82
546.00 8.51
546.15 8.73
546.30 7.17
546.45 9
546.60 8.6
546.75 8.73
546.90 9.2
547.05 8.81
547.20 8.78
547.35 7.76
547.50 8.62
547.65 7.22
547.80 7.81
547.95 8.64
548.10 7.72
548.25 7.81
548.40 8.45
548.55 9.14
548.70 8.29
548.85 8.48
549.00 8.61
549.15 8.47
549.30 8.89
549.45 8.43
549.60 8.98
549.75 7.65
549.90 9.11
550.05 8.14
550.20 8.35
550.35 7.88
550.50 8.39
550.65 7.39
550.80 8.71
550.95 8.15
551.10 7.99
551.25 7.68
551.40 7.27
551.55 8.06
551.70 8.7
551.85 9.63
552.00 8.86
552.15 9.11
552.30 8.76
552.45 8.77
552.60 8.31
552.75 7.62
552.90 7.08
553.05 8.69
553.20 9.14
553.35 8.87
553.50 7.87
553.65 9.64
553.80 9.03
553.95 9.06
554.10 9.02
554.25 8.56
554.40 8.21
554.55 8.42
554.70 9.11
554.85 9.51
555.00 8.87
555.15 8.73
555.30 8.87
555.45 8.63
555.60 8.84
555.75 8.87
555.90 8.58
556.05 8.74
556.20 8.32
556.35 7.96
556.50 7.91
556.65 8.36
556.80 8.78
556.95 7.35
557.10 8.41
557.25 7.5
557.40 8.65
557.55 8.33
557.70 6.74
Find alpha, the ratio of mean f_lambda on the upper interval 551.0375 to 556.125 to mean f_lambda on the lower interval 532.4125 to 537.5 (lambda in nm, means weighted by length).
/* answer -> 1.10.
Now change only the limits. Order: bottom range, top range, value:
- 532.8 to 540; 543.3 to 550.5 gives 1.04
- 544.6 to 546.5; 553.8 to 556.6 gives 1.06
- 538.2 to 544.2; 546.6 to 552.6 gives 1.04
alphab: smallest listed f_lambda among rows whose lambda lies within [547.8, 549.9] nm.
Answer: 7.65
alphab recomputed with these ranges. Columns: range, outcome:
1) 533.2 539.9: 5.18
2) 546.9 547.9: 7.22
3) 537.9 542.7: 6.37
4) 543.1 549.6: 6.69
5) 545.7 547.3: 7.17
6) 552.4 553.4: 7.08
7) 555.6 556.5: 7.91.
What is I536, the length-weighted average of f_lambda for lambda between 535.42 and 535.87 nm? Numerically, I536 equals 8.96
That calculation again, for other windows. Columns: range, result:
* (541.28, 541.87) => 8.63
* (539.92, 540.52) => 8.18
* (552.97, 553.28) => 8.88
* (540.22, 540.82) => 7.41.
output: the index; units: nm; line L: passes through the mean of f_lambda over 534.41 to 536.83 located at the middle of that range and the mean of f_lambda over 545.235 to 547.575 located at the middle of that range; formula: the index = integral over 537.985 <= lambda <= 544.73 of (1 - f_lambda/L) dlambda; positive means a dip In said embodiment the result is 0.29 nm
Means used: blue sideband 8.36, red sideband 8.43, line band 8.03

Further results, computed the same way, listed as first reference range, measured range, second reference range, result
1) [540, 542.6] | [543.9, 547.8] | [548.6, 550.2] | 0.020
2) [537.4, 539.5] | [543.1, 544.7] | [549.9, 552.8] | 0.051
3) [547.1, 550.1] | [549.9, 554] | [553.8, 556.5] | 0.056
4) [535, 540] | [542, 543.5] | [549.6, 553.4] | 0.033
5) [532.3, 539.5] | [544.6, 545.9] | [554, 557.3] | 0.015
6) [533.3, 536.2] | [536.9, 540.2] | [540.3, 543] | 0.075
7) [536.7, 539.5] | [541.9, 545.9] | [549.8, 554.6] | 0.010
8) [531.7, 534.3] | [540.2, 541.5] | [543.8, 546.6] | 0.056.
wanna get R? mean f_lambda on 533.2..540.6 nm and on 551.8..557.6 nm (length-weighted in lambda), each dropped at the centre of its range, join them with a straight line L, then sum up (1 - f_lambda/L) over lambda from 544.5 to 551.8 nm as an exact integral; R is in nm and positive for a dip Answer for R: 0.10 nm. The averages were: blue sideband 8.05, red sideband 8.59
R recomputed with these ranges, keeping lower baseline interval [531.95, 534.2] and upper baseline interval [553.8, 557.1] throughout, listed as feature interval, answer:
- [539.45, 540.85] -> 0.03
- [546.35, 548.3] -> -0.03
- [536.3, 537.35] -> 0.07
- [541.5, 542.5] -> -0.06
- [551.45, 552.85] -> -0.02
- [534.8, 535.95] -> -0.14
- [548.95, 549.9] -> -0.03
